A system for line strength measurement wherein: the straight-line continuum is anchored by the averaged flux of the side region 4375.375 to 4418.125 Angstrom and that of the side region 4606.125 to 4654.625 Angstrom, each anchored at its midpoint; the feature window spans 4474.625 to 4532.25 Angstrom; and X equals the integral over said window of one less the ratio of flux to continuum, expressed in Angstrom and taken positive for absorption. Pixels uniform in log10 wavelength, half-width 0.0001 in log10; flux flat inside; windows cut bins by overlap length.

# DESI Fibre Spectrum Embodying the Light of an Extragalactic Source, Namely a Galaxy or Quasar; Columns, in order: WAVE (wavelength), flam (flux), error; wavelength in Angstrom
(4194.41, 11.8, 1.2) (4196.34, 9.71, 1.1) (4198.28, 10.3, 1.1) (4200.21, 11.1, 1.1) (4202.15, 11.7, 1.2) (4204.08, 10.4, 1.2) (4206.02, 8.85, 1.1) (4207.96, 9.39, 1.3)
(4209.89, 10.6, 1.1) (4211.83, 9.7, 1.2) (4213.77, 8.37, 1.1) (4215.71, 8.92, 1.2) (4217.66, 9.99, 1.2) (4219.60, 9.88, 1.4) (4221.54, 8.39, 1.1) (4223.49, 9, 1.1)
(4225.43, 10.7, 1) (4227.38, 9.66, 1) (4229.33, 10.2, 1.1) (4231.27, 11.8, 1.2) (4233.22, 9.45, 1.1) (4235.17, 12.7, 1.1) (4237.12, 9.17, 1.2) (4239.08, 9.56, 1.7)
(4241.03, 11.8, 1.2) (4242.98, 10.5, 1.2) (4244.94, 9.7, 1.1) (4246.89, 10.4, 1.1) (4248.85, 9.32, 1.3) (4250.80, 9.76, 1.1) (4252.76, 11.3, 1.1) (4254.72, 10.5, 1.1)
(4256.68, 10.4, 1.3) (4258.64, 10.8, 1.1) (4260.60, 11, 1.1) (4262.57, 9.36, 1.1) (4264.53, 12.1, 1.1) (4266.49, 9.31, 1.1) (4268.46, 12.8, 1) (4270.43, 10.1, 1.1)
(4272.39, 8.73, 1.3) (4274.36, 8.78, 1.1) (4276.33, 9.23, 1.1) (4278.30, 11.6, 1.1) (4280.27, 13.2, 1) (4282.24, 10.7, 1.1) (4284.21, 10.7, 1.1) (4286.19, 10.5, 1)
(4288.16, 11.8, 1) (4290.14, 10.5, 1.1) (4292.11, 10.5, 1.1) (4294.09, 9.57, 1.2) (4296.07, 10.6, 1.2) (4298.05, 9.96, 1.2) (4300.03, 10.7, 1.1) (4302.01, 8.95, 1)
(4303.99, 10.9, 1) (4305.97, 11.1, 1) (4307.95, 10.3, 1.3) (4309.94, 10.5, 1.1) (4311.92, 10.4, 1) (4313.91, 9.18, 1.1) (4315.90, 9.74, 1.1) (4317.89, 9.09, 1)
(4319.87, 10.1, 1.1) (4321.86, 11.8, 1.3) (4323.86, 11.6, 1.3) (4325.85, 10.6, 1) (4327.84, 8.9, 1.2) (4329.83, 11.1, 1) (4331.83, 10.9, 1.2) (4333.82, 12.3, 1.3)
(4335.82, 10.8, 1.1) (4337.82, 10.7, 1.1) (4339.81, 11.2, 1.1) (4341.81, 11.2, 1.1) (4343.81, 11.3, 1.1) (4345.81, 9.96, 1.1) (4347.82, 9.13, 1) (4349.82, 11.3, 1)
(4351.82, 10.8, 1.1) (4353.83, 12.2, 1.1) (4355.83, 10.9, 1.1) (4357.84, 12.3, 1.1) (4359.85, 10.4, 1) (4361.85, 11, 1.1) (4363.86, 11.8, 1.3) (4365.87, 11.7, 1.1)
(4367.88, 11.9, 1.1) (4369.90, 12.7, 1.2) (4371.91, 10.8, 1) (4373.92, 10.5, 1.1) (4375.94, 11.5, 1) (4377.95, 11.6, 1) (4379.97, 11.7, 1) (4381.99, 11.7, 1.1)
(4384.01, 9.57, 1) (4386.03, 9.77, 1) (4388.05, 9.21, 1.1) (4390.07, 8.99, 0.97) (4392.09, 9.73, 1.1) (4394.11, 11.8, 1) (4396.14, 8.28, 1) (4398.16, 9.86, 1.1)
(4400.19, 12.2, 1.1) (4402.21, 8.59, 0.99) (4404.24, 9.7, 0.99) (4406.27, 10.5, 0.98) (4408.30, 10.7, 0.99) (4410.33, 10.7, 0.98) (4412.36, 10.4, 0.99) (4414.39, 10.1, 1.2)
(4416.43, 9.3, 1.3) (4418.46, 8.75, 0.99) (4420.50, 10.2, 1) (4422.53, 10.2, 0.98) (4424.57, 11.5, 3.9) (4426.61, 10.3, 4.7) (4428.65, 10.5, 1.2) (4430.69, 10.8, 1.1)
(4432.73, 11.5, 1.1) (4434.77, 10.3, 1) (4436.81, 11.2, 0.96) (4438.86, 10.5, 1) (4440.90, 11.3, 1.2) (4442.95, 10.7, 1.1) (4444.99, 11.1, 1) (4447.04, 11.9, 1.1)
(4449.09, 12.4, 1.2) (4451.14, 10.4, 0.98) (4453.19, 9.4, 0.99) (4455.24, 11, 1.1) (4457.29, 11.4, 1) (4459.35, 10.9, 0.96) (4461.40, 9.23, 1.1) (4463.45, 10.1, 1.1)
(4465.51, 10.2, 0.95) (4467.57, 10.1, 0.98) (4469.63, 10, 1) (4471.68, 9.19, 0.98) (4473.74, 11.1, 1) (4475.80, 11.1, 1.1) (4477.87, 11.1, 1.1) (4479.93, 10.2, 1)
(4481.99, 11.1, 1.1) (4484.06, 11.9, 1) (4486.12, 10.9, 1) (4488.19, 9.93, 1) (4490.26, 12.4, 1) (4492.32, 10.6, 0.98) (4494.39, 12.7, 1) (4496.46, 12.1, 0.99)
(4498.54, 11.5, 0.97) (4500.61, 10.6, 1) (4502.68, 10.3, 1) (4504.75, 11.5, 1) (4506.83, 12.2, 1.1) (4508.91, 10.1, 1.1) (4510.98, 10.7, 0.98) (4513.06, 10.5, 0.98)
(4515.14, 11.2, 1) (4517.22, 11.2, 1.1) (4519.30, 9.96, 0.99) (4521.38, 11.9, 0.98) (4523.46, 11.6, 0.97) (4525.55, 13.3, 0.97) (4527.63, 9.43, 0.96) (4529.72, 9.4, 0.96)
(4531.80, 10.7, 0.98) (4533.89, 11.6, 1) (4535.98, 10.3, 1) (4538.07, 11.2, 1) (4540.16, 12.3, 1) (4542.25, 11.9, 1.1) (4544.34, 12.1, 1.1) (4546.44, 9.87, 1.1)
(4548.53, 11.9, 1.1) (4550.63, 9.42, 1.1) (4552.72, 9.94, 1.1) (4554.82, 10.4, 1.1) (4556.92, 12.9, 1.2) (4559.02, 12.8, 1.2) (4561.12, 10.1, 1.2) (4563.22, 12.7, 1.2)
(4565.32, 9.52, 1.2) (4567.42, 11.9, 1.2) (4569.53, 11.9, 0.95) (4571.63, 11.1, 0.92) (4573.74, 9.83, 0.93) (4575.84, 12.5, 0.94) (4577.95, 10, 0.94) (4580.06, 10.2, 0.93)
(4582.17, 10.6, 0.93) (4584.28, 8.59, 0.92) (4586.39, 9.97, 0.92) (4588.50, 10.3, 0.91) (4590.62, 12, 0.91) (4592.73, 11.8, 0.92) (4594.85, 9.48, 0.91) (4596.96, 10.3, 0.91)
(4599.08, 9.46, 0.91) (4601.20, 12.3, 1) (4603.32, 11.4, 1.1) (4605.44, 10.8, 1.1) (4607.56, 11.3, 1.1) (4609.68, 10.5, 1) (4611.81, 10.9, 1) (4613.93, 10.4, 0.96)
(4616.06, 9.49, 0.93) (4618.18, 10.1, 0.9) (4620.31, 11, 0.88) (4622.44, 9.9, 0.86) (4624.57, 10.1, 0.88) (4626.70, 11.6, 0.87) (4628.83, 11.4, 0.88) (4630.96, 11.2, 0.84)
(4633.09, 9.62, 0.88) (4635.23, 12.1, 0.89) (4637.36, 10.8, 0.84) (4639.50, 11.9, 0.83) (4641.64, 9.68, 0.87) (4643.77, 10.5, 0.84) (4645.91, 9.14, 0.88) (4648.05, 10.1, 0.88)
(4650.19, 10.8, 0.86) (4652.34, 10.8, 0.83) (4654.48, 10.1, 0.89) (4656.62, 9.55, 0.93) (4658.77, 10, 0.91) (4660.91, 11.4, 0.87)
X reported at -3.7 Angstrom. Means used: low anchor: 10.2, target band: 11.1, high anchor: 10.6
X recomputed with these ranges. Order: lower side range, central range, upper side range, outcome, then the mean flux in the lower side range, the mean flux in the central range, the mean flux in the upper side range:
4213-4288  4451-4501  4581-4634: -1.4 Angstrom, 10.3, 10.8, 10.6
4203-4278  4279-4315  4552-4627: -1.3 Angstrom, 10.1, 10.6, 10.8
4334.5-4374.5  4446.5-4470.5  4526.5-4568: 1.1 Angstrom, 11.1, 10.6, 11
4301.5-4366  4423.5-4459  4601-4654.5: -0.8 Angstrom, 10.7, 10.9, 10.7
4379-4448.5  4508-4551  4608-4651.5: -2.1 Angstrom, 10.4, 11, 10.6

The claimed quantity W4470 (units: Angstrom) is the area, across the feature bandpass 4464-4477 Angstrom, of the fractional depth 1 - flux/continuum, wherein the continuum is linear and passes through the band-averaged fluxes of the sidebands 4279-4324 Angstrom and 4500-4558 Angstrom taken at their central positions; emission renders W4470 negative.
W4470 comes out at 0.7 Angstrom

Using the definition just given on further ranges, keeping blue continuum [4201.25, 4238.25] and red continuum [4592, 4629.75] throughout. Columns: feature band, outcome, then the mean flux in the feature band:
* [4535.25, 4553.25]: -0.8 Angstrom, 11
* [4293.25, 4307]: -0.2 Angstrom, 10.3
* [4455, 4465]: -0.1 Angstrom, 10.5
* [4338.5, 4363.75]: -2.0 Angstrom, 11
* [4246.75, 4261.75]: -0.6 Angstrom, 10.4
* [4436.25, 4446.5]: -0.6 Angstrom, 11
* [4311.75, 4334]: -0.6 Angstrom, 10.4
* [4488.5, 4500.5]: -1.4 Angstrom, 11.6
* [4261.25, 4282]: -1.0 Angstrom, 10.5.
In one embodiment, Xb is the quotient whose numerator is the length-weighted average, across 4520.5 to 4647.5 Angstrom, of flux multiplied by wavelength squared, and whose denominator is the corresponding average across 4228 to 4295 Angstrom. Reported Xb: 1.19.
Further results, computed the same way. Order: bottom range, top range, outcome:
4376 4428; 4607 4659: 1.14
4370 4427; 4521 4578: 1.16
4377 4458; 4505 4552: 1.11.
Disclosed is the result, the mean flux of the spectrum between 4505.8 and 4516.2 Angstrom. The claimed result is 10.9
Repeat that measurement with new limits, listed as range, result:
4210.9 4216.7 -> 8.98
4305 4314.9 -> 10.3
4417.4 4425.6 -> 10.2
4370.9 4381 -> 11.2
